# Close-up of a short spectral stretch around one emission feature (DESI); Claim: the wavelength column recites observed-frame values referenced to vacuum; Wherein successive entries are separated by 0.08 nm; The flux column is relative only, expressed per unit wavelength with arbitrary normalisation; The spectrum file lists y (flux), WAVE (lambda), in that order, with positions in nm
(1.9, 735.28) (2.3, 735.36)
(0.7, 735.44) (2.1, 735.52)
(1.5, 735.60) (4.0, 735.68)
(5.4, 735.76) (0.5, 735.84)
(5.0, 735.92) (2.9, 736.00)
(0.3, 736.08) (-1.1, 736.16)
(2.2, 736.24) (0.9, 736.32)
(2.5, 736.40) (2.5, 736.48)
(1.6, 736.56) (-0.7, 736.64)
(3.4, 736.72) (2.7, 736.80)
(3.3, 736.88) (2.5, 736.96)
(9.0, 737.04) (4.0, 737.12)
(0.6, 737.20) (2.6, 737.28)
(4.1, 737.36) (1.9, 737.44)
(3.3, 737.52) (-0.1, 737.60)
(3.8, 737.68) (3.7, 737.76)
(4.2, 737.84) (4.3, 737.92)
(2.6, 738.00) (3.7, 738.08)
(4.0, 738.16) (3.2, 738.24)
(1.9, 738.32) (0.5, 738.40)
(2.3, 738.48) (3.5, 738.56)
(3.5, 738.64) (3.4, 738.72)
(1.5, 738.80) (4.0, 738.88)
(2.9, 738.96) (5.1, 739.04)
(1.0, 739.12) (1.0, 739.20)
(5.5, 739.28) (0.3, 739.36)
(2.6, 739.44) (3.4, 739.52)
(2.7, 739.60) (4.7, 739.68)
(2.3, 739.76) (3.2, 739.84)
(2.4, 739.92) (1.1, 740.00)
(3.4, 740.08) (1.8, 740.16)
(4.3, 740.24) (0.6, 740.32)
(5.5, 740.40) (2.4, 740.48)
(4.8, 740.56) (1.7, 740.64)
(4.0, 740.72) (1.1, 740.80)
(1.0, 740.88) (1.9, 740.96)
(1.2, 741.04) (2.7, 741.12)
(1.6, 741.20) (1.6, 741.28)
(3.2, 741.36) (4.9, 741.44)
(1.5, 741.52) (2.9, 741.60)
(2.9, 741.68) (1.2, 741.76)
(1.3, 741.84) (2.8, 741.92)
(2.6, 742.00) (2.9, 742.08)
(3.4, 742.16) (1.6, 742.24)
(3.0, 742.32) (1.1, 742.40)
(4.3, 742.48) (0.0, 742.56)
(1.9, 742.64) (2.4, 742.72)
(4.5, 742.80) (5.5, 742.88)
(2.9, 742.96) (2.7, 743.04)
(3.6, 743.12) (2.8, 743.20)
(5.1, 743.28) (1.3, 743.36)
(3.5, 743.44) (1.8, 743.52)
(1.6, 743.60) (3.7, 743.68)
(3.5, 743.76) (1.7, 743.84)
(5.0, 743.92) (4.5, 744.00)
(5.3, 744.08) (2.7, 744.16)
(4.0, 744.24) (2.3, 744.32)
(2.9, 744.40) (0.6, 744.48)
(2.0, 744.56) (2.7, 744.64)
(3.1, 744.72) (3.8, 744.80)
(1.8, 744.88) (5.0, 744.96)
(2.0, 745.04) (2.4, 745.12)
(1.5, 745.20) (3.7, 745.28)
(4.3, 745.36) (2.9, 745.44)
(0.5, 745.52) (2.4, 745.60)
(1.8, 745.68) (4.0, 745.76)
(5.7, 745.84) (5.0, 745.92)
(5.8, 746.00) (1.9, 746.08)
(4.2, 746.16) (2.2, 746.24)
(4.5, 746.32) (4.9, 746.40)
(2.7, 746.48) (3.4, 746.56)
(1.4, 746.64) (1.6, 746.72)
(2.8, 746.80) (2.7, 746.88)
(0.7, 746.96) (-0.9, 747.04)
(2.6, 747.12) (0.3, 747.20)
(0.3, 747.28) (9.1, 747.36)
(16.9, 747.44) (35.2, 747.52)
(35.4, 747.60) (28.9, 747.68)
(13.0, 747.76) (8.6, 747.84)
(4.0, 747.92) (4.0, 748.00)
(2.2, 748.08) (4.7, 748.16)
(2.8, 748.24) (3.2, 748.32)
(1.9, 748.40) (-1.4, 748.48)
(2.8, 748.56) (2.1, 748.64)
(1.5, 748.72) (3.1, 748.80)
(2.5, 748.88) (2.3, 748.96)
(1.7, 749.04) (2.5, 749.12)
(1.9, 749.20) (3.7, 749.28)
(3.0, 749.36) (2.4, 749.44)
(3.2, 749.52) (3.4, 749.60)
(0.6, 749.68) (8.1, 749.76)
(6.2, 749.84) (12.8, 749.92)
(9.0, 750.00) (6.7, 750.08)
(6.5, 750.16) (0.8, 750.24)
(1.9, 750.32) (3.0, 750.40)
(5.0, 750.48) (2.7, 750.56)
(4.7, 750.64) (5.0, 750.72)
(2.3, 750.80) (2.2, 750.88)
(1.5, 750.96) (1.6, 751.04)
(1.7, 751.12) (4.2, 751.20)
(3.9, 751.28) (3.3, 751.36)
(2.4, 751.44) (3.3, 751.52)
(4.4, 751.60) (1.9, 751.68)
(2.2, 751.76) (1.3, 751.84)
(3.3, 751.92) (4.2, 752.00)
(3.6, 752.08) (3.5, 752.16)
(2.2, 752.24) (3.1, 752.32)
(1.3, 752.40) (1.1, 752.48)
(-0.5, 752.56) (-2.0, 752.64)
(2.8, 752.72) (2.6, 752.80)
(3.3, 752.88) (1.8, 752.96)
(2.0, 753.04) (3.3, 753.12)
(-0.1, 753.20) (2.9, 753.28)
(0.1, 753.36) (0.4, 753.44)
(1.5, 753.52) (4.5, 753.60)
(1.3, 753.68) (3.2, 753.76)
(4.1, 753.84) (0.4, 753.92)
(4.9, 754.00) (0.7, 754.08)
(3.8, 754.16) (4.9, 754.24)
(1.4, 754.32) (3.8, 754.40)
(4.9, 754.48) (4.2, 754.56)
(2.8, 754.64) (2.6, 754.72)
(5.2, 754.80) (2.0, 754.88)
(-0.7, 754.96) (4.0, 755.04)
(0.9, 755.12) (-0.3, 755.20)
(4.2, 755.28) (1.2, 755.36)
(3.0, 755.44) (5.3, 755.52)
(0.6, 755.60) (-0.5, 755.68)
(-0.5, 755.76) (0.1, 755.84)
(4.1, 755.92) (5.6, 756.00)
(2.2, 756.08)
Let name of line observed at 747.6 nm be H-alpha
